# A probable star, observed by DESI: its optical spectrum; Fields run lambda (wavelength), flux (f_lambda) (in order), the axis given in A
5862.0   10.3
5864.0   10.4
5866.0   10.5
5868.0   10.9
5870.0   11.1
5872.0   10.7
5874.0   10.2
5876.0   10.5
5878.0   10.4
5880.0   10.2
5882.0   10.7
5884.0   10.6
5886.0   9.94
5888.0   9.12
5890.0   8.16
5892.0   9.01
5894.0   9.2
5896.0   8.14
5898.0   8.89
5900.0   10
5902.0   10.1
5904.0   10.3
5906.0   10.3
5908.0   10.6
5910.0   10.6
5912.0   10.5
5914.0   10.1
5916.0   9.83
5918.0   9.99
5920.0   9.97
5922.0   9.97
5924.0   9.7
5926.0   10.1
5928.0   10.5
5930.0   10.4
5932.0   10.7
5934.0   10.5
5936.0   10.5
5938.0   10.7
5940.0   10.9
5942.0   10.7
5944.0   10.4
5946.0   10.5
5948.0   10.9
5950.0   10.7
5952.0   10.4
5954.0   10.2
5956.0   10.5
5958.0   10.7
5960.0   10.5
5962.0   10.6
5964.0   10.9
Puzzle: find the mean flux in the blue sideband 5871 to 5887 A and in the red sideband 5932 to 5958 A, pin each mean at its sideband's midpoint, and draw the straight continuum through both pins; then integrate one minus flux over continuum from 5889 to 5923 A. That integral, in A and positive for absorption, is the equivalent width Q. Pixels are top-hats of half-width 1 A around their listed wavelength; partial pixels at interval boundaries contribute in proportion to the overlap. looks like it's 2.4 A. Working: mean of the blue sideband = 10.4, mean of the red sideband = 10.6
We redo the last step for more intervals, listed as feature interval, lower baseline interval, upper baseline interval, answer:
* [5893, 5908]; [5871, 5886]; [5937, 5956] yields 1.23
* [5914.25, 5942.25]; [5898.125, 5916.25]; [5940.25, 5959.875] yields 0.23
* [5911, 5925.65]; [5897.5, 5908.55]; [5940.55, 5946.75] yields 0.34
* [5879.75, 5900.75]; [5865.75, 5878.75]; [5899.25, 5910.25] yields 2.08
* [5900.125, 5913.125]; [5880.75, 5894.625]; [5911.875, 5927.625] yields -0.72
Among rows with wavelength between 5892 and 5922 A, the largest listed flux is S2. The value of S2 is 10.6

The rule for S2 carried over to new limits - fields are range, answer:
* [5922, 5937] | 10.7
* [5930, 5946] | 10.9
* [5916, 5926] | 10.1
